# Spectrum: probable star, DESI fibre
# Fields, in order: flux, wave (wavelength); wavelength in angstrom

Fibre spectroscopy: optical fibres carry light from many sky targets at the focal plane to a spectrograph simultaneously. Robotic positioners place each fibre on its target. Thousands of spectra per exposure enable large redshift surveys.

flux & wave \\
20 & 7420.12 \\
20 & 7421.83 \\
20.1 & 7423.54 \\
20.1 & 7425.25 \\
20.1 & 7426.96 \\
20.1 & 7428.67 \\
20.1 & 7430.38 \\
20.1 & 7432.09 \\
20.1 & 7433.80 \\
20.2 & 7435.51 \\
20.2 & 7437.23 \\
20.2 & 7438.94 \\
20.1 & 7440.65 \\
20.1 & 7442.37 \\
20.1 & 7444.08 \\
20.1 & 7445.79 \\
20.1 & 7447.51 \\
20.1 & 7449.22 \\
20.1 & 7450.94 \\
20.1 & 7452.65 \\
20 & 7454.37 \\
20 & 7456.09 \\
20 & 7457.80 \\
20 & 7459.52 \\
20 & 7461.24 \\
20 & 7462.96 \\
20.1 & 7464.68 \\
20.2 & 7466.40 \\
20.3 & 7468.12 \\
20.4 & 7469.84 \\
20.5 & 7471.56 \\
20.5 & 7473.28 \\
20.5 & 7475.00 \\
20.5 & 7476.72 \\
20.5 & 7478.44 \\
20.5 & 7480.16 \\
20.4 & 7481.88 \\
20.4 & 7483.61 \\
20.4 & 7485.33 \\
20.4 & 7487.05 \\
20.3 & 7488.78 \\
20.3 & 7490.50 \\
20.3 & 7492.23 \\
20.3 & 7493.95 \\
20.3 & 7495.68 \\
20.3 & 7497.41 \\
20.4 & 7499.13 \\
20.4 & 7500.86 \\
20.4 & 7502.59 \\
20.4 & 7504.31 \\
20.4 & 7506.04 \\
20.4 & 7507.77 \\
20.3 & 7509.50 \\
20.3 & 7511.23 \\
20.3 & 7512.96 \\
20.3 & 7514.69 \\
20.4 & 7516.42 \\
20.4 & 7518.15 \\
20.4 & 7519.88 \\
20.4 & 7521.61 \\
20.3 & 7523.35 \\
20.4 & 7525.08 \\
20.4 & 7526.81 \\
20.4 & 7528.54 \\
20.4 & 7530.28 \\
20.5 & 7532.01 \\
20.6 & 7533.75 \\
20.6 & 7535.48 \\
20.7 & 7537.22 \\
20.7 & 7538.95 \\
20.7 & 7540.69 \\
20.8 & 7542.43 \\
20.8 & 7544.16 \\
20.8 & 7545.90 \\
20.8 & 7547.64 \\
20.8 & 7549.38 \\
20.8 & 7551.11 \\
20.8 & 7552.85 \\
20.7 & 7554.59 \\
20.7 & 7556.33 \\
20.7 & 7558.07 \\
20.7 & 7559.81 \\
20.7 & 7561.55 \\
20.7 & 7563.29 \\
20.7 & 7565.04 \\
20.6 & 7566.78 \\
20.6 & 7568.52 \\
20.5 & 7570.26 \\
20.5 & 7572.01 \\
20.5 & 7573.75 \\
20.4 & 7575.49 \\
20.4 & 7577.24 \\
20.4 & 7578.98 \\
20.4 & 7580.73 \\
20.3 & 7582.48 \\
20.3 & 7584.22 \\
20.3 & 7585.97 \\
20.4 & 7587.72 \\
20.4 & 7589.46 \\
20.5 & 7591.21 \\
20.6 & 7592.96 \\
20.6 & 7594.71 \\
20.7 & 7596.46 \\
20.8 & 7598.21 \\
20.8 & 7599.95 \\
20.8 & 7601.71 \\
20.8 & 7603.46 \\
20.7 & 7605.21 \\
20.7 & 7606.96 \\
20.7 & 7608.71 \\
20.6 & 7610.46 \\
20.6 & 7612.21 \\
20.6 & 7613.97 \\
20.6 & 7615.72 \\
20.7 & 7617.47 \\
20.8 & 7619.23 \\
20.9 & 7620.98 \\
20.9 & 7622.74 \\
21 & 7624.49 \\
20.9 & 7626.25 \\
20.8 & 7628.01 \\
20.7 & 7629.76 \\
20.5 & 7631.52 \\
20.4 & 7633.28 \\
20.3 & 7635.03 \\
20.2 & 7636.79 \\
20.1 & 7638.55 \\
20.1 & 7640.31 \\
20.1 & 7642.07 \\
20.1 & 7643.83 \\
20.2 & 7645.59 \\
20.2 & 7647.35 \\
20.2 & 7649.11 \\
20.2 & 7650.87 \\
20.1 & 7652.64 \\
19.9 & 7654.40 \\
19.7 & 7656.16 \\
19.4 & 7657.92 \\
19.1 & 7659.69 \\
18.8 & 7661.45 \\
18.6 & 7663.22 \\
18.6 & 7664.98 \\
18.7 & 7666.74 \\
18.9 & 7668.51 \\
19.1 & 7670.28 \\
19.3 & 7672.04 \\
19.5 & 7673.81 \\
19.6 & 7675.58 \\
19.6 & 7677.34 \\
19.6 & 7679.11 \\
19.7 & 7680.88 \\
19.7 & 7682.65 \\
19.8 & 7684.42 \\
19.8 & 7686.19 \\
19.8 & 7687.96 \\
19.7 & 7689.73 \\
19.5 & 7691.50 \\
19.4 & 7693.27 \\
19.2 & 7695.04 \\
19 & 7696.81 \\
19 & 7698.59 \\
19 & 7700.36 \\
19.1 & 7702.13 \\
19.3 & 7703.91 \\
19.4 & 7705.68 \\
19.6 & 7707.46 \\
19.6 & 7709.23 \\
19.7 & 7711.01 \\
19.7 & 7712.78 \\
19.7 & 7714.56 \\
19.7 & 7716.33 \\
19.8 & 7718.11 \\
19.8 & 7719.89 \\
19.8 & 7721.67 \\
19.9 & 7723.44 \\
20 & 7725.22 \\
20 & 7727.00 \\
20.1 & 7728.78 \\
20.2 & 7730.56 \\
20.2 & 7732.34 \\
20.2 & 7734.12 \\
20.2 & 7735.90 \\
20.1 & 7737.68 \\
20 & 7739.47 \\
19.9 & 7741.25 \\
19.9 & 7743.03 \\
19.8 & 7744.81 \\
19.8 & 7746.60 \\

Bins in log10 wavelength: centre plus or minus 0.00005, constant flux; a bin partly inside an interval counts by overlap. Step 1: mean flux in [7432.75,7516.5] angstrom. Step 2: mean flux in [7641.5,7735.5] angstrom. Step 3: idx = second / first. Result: 0.97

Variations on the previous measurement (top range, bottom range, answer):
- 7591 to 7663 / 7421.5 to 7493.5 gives 1.01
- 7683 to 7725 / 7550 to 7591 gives 0.95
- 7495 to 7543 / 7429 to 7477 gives 1.01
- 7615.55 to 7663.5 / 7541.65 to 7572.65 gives 0.98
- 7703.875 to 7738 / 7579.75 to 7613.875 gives 0.97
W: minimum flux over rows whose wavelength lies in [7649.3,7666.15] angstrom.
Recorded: 18.6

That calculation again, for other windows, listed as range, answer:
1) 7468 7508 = 20.3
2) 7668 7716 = 18.9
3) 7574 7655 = 19.9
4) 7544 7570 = 20.6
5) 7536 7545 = 20.7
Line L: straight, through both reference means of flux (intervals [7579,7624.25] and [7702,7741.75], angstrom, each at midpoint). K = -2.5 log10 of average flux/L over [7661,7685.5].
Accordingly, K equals 0.05 mag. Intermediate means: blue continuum 20.6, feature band 19.3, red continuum 19.8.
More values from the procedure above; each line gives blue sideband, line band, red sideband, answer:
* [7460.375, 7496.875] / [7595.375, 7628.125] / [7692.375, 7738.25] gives -0.04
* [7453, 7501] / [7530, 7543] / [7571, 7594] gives -0.01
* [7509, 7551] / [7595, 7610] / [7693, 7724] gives -0.03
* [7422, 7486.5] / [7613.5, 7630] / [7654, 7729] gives -0.06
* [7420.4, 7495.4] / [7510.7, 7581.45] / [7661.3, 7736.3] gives -0.03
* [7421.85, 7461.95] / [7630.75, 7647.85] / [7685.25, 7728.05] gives -0.03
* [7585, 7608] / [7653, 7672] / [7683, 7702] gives 0.04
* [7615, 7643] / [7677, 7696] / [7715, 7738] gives 0.03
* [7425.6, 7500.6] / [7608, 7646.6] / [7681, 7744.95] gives -0.03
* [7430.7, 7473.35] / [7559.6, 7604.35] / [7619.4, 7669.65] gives -0.03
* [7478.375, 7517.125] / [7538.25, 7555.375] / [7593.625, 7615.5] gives -0.01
